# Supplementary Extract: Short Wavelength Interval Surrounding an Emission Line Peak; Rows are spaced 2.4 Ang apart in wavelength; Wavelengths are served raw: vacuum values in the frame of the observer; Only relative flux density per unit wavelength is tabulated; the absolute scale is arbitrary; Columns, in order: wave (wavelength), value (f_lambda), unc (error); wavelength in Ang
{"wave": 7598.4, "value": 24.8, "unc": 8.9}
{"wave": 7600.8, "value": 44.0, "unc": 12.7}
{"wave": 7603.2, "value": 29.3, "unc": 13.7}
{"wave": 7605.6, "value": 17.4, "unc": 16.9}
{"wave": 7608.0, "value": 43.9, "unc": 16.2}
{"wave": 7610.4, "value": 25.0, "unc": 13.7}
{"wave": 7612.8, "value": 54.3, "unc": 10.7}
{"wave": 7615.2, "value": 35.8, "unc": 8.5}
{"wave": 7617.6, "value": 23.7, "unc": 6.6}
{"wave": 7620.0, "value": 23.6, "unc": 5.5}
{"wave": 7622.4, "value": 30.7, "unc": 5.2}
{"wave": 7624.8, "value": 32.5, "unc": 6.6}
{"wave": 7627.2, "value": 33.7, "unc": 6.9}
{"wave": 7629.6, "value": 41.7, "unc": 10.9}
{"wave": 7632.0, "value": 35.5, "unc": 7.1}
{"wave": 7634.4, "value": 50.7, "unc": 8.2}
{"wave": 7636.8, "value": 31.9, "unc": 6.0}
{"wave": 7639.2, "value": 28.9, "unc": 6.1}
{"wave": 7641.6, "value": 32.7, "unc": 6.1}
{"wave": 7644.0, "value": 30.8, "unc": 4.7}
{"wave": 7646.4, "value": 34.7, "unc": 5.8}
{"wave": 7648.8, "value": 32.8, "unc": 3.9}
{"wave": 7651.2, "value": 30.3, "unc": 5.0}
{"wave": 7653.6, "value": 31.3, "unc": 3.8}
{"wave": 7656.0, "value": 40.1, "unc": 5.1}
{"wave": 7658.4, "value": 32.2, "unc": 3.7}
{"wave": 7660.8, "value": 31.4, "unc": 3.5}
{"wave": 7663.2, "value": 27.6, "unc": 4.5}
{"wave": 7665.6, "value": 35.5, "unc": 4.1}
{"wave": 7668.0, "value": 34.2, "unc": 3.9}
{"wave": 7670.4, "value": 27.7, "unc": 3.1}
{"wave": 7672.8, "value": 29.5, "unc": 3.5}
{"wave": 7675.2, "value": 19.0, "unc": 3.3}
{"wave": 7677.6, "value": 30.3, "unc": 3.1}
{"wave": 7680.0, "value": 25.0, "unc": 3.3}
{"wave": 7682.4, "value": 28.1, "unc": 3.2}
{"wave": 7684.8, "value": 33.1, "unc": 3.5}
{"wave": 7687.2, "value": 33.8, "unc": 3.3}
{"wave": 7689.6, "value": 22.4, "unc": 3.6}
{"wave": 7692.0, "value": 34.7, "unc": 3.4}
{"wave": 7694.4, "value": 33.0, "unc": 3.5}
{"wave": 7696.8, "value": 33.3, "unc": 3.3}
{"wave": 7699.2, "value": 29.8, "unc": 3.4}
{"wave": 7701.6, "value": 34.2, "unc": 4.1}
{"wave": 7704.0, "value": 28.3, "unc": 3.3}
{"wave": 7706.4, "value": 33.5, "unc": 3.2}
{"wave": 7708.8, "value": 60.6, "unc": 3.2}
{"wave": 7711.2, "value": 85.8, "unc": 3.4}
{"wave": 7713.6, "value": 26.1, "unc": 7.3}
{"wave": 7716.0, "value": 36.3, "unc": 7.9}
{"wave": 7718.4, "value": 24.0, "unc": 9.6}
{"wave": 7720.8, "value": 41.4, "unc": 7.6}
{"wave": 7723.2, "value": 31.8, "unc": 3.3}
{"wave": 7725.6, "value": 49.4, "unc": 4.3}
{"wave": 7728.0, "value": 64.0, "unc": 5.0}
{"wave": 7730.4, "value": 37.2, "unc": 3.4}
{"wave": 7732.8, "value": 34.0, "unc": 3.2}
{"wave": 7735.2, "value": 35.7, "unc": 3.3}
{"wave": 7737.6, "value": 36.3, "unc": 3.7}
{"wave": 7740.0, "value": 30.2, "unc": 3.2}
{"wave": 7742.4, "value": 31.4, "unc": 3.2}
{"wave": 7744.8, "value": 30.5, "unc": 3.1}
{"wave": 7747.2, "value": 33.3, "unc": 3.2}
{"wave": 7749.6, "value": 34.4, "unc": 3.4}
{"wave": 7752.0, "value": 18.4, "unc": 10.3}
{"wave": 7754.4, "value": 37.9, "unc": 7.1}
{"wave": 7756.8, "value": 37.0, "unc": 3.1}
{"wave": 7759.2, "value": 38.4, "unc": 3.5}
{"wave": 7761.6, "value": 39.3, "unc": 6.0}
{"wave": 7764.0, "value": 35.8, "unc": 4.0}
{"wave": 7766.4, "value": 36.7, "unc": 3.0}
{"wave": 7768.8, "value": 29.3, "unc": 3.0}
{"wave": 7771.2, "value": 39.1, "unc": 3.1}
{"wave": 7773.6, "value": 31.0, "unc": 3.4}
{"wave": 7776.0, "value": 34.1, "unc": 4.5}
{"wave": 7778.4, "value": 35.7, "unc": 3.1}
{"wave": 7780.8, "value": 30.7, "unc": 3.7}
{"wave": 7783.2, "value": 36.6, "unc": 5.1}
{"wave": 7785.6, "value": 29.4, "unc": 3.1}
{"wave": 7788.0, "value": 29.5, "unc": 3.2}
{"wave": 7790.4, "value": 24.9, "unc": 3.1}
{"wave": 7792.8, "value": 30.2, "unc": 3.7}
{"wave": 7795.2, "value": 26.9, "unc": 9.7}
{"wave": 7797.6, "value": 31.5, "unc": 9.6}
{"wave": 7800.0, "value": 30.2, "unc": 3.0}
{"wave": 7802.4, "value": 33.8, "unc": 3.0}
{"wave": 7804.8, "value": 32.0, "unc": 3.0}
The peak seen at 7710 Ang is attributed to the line [S II] 6716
